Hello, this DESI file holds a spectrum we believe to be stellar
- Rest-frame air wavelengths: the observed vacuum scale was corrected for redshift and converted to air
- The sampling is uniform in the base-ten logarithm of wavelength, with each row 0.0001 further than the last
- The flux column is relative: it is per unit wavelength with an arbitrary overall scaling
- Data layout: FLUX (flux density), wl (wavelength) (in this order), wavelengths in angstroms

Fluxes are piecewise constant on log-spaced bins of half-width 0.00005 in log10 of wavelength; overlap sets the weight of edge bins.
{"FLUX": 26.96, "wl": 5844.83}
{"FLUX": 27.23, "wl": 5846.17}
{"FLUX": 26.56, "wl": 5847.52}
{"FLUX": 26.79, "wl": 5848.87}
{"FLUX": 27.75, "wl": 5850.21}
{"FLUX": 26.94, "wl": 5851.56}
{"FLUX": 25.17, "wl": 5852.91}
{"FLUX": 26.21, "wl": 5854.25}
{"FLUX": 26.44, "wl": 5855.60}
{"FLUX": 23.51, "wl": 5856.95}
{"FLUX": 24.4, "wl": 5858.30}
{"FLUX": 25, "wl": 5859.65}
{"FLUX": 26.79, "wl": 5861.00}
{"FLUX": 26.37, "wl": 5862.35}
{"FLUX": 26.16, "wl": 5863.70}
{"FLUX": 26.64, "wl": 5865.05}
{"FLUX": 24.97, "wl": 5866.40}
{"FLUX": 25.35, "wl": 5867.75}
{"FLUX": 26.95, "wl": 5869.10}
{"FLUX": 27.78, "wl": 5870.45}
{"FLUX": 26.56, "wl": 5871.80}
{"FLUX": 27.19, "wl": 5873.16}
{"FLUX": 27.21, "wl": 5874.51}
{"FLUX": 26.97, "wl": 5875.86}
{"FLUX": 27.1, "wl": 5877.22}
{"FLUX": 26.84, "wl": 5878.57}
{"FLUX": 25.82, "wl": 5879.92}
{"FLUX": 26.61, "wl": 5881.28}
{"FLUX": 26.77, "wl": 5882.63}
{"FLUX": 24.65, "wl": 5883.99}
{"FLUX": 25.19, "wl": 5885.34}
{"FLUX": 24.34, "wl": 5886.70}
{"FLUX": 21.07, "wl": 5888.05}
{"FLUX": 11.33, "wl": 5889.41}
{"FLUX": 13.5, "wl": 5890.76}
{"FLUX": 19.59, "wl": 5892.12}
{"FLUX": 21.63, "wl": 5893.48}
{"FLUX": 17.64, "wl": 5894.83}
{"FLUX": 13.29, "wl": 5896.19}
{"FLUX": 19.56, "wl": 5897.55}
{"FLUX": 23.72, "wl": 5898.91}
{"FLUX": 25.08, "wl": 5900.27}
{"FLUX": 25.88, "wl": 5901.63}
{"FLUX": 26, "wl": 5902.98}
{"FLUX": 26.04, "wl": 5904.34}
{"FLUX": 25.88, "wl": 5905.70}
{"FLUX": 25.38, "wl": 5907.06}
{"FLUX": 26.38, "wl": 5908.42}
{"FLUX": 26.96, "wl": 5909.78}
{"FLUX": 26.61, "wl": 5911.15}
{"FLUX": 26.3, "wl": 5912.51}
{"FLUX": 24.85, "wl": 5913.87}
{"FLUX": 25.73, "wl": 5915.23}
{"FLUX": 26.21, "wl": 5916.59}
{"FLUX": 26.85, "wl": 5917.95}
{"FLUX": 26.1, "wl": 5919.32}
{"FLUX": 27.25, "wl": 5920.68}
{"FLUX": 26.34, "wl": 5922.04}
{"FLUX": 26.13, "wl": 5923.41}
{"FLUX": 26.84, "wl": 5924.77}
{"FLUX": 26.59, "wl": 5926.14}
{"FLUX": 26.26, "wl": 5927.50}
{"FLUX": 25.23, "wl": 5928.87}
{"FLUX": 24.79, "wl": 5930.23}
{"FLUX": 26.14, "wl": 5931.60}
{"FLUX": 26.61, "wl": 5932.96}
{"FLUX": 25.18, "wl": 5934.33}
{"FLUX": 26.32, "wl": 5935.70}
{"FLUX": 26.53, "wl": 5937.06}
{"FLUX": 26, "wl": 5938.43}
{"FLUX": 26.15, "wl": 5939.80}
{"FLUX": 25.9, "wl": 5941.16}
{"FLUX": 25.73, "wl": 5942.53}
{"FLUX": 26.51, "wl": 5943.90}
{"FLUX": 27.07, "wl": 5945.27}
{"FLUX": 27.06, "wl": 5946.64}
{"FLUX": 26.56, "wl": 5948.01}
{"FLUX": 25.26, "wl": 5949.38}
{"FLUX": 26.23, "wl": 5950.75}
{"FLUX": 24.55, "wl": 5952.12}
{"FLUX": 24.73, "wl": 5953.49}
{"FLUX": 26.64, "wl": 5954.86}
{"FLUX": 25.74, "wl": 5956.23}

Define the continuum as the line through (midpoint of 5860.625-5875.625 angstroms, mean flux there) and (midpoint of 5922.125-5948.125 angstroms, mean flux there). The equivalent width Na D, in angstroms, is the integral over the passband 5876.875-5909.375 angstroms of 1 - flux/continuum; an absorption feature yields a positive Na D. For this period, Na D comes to 4.35 angstroms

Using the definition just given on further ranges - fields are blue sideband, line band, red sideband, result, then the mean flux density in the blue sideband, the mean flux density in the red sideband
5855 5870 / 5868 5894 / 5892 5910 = 0.45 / 25.7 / 23.1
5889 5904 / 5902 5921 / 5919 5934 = -2.54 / 20.1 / 26.2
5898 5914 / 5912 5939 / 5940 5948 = -0.03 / 25.7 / 26.5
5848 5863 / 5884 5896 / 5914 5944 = 3.09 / 25.9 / 26.1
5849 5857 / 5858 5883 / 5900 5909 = -0.28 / 26.3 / 25.9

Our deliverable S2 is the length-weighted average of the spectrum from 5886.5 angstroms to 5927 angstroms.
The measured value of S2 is 23.6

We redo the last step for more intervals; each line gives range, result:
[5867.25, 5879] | 26.9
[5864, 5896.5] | 23.7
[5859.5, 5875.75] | 26.5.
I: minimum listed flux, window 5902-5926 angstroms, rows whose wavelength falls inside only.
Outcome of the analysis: 24.85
